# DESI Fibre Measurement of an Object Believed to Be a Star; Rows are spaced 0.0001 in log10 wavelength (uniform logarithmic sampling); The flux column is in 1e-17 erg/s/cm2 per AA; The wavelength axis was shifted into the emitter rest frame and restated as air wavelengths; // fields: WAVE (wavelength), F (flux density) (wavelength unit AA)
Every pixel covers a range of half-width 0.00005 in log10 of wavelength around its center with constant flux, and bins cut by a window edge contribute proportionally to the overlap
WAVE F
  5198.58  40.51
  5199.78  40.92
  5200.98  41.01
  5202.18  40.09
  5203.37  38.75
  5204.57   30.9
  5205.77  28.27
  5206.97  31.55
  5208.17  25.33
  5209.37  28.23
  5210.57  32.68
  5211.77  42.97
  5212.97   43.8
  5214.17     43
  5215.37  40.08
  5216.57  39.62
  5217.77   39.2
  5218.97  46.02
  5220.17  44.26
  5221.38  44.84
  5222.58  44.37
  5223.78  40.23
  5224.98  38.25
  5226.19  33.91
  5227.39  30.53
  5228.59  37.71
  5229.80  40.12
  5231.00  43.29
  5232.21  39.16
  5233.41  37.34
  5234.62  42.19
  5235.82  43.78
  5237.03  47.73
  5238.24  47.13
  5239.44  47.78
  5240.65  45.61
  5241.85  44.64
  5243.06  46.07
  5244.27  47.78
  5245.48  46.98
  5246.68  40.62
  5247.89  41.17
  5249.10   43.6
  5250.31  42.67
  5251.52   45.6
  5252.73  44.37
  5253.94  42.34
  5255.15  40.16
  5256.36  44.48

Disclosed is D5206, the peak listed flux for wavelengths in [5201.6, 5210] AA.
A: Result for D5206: 40.09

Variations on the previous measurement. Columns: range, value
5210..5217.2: 43.8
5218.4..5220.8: 46.02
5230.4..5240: 47.78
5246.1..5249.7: 43.6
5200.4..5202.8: 41.01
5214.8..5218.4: 40.08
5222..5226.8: 44.37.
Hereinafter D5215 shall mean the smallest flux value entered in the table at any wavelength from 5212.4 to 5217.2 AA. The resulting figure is 39.62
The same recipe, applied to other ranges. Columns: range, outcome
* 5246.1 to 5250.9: 40.62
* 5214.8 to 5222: 39.2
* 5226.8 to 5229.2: 30.53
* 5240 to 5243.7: 44.64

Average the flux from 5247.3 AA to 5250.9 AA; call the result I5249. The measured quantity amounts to 42.5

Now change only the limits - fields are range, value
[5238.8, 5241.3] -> 46.8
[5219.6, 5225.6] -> 42.3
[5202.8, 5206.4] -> 32.5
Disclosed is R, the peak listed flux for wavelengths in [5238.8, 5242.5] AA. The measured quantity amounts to 47.78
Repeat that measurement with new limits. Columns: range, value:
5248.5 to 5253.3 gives 45.6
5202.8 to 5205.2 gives 38.75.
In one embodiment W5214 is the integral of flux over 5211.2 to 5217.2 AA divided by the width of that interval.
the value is 41.9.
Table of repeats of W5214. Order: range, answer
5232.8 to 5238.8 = 43.6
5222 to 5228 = 37.5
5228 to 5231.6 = 40.4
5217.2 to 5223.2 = 43.8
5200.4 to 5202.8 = 40.6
